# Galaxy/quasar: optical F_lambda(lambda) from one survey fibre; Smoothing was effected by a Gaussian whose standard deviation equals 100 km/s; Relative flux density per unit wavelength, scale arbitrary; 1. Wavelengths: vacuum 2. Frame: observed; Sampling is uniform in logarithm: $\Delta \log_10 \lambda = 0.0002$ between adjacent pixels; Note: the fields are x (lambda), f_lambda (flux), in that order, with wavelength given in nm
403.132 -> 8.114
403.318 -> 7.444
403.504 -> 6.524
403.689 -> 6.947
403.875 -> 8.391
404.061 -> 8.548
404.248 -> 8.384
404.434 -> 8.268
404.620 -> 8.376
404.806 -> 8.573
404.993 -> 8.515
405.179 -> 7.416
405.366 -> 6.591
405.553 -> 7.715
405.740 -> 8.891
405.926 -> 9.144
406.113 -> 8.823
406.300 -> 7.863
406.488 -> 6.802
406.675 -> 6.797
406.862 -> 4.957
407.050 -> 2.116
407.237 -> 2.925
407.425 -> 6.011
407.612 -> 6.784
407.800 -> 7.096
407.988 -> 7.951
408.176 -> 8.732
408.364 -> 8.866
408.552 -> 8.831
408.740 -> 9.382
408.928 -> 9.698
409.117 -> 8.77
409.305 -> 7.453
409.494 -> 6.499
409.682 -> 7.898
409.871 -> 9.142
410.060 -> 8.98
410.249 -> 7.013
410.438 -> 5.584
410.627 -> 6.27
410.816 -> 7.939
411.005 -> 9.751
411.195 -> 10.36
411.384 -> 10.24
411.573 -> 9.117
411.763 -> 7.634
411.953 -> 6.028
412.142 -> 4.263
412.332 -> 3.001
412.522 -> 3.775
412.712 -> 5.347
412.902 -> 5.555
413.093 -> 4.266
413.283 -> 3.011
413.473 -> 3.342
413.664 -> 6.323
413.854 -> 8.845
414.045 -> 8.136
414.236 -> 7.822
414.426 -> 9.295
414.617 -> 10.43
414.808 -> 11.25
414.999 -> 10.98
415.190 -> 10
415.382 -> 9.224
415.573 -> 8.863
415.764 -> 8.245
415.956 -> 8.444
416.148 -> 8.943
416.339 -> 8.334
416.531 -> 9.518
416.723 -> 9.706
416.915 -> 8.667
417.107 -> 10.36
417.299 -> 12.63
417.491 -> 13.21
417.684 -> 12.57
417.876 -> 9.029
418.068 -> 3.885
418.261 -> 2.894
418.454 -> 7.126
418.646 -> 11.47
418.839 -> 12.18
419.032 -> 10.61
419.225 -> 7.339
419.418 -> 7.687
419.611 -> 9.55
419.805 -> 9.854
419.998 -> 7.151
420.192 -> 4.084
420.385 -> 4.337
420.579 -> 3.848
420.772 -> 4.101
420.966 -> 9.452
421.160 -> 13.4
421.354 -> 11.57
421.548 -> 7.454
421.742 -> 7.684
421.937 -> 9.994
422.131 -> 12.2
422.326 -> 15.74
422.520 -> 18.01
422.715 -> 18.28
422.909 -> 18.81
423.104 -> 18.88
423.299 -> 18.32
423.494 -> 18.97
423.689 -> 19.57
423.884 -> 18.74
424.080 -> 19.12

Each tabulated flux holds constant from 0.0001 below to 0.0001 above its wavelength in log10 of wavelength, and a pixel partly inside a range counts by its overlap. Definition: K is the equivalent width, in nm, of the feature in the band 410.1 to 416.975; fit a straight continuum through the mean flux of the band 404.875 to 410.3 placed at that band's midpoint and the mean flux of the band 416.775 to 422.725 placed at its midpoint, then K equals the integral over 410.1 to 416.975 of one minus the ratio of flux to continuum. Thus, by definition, 0.661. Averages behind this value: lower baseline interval 7.51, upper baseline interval 9.44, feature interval 7.66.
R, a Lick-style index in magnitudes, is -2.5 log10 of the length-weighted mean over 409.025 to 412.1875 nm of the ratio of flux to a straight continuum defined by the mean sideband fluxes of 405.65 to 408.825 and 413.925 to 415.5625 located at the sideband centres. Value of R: 0.05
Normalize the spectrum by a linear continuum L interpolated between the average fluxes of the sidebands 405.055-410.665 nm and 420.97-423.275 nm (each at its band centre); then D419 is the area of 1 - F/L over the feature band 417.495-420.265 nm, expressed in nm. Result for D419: 0.87 nm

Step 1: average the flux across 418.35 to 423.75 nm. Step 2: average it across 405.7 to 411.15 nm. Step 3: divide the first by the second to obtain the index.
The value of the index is 1.51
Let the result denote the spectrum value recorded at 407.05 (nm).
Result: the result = 2.116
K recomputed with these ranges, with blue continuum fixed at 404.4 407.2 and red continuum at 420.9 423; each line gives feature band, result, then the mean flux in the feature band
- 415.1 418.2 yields 0.48 nm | 9.4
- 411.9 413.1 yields 0.63 nm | 4.58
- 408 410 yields -0.03 nm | 8.51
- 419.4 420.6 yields 0.54 nm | 6.75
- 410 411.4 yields 0.14 nm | 8.14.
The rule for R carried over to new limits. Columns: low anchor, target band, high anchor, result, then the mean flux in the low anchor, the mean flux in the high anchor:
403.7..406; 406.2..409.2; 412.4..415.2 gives 0.105 mag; 8.18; 7.11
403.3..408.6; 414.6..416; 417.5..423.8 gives -0.010 mag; 7.37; 10.9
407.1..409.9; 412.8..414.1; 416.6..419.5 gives 0.462 mag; 7.62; 9.3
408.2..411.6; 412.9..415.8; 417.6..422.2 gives 0.059 mag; 8.43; 8.28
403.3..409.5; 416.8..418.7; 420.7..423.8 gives 0.308 mag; 7.55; 14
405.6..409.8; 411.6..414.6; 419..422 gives 0.265 mag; 7.39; 7.93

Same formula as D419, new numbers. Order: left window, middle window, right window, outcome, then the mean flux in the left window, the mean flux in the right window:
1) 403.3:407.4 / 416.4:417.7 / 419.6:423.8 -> -0.02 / 7.25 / 12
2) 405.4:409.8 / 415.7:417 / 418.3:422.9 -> 0.02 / 7.39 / 9.8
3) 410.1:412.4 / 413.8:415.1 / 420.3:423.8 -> -0.08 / 7.36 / 12.9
